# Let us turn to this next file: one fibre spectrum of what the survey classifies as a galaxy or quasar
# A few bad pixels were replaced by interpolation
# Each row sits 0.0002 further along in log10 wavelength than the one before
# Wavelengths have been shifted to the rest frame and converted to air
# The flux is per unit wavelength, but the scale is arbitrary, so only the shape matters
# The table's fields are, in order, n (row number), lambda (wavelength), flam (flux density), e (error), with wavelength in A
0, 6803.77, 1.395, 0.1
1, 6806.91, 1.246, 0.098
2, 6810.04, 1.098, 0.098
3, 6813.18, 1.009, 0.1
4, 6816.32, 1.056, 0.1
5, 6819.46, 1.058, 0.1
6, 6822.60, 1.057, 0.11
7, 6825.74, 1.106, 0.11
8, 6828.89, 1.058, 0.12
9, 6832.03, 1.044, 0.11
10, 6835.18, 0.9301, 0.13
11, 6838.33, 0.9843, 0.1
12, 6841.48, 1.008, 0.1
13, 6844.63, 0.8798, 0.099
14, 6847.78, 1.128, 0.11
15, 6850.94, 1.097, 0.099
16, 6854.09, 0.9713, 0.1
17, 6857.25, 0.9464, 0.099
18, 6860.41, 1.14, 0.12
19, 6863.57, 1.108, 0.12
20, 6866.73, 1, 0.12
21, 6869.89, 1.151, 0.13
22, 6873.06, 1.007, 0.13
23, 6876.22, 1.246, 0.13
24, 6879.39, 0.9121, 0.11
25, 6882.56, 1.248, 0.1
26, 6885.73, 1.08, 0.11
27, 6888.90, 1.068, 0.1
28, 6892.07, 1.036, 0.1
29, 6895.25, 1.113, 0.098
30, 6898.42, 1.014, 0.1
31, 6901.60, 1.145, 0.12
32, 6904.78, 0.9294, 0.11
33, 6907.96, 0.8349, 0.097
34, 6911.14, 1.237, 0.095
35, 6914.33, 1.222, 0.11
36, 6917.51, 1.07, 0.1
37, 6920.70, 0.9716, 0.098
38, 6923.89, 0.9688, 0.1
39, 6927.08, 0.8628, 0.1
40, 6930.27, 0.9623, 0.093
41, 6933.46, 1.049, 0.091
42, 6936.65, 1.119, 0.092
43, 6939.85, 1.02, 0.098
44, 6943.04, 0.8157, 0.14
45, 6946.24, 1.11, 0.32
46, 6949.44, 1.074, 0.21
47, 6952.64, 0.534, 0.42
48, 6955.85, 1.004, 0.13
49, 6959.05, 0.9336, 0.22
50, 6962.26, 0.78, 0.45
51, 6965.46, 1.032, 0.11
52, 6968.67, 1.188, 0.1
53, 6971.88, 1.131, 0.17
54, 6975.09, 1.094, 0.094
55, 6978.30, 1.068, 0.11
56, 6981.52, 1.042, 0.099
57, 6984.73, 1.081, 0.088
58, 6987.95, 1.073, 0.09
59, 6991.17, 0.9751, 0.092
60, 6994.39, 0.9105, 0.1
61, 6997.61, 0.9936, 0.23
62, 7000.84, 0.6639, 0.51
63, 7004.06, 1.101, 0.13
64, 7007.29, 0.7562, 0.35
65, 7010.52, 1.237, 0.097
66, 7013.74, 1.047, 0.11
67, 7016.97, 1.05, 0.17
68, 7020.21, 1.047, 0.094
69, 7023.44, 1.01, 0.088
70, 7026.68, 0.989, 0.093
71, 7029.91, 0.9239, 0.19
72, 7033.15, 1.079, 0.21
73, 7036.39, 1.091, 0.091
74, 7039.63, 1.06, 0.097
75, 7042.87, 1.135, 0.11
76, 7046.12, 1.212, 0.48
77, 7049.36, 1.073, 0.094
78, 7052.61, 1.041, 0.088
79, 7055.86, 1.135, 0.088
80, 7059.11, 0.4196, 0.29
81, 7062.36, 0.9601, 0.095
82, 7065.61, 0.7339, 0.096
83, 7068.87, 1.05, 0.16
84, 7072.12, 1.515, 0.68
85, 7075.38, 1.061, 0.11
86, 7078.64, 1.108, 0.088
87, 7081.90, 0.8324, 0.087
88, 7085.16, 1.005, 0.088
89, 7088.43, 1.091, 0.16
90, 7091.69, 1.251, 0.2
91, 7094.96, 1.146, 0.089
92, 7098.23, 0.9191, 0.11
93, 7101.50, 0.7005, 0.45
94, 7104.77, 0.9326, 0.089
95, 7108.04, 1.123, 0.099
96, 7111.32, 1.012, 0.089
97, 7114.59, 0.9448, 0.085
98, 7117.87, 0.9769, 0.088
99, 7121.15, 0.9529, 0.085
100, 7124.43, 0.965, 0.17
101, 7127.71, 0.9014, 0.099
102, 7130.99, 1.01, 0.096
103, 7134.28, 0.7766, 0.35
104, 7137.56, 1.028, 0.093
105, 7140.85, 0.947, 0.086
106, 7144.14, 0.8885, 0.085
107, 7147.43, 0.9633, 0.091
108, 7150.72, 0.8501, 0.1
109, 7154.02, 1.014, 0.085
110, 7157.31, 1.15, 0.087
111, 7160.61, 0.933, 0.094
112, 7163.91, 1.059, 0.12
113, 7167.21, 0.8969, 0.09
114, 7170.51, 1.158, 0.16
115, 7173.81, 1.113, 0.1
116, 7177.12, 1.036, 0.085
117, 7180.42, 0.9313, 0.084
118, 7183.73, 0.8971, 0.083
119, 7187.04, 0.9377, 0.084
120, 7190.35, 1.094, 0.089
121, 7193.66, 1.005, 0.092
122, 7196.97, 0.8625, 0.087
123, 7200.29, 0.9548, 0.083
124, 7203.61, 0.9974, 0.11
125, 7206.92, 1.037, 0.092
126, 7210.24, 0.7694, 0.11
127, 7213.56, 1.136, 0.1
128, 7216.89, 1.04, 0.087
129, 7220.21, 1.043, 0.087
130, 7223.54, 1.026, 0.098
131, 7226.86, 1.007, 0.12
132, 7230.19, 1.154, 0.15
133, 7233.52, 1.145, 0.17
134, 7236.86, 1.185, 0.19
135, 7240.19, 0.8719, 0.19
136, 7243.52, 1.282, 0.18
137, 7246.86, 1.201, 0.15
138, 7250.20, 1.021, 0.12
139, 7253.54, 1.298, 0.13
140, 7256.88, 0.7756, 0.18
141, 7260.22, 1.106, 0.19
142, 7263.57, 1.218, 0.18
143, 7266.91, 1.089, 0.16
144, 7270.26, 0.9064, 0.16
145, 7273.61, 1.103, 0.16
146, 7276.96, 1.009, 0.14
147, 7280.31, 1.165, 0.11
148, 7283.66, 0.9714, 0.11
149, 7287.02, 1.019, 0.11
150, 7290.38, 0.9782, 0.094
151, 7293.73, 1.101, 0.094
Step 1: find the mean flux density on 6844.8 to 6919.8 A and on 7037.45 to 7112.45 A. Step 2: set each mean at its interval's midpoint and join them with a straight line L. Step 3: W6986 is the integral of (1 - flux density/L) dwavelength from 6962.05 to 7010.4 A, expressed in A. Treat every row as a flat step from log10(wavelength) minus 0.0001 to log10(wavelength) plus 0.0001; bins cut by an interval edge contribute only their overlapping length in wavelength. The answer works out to 1.8 A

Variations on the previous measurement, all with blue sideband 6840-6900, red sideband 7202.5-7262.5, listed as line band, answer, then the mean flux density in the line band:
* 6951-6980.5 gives 2.39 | 0.975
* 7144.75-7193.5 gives 2.88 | 1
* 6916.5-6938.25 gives 1.28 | 0.999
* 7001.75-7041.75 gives 1.30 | 1.03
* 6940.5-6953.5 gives 1.82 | 0.914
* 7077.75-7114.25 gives 1.91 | 1.01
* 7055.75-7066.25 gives 2.86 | 0.773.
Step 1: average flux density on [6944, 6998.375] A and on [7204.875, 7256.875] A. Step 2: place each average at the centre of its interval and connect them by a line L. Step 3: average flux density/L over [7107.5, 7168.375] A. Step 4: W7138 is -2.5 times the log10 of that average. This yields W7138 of 0.086 mag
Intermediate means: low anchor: 0.999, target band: 0.966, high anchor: 1.07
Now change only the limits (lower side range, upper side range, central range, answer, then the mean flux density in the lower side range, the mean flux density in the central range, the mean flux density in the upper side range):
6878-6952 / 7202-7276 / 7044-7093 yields 0.015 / 1.03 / 1.03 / 1.06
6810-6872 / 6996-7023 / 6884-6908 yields -0.019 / 1.04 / 1.04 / 0.988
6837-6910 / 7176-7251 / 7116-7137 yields 0.107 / 1.05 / 0.936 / 1.03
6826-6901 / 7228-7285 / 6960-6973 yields 0.040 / 1.05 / 1.02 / 1.09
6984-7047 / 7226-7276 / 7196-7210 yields 0.137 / 1.02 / 0.948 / 1.09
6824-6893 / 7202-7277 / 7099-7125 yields 0.119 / 1.05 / 0.949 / 1.06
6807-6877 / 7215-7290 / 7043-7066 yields 0.107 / 1.05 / 0.963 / 1.07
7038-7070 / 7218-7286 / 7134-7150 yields 0.105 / 0.981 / 0.929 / 1.08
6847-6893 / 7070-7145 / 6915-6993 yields 0.053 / 1.08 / 1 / 1.01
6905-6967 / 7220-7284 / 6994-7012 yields 0.063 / 0.978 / 0.943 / 1.08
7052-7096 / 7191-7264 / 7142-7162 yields 0.076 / 1.02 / 0.966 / 1.05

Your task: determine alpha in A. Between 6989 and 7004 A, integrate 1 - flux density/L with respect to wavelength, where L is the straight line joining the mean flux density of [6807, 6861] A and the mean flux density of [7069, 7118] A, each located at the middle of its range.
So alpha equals 1.8 A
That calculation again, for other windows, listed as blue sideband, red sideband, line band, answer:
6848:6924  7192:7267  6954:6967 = 1.6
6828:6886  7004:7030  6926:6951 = 0.7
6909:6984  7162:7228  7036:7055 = -1.8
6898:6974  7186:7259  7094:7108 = 1.2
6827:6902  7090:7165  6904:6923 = -0.1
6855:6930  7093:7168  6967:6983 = -1.3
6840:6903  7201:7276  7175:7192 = 1.3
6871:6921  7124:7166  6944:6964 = 2.7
